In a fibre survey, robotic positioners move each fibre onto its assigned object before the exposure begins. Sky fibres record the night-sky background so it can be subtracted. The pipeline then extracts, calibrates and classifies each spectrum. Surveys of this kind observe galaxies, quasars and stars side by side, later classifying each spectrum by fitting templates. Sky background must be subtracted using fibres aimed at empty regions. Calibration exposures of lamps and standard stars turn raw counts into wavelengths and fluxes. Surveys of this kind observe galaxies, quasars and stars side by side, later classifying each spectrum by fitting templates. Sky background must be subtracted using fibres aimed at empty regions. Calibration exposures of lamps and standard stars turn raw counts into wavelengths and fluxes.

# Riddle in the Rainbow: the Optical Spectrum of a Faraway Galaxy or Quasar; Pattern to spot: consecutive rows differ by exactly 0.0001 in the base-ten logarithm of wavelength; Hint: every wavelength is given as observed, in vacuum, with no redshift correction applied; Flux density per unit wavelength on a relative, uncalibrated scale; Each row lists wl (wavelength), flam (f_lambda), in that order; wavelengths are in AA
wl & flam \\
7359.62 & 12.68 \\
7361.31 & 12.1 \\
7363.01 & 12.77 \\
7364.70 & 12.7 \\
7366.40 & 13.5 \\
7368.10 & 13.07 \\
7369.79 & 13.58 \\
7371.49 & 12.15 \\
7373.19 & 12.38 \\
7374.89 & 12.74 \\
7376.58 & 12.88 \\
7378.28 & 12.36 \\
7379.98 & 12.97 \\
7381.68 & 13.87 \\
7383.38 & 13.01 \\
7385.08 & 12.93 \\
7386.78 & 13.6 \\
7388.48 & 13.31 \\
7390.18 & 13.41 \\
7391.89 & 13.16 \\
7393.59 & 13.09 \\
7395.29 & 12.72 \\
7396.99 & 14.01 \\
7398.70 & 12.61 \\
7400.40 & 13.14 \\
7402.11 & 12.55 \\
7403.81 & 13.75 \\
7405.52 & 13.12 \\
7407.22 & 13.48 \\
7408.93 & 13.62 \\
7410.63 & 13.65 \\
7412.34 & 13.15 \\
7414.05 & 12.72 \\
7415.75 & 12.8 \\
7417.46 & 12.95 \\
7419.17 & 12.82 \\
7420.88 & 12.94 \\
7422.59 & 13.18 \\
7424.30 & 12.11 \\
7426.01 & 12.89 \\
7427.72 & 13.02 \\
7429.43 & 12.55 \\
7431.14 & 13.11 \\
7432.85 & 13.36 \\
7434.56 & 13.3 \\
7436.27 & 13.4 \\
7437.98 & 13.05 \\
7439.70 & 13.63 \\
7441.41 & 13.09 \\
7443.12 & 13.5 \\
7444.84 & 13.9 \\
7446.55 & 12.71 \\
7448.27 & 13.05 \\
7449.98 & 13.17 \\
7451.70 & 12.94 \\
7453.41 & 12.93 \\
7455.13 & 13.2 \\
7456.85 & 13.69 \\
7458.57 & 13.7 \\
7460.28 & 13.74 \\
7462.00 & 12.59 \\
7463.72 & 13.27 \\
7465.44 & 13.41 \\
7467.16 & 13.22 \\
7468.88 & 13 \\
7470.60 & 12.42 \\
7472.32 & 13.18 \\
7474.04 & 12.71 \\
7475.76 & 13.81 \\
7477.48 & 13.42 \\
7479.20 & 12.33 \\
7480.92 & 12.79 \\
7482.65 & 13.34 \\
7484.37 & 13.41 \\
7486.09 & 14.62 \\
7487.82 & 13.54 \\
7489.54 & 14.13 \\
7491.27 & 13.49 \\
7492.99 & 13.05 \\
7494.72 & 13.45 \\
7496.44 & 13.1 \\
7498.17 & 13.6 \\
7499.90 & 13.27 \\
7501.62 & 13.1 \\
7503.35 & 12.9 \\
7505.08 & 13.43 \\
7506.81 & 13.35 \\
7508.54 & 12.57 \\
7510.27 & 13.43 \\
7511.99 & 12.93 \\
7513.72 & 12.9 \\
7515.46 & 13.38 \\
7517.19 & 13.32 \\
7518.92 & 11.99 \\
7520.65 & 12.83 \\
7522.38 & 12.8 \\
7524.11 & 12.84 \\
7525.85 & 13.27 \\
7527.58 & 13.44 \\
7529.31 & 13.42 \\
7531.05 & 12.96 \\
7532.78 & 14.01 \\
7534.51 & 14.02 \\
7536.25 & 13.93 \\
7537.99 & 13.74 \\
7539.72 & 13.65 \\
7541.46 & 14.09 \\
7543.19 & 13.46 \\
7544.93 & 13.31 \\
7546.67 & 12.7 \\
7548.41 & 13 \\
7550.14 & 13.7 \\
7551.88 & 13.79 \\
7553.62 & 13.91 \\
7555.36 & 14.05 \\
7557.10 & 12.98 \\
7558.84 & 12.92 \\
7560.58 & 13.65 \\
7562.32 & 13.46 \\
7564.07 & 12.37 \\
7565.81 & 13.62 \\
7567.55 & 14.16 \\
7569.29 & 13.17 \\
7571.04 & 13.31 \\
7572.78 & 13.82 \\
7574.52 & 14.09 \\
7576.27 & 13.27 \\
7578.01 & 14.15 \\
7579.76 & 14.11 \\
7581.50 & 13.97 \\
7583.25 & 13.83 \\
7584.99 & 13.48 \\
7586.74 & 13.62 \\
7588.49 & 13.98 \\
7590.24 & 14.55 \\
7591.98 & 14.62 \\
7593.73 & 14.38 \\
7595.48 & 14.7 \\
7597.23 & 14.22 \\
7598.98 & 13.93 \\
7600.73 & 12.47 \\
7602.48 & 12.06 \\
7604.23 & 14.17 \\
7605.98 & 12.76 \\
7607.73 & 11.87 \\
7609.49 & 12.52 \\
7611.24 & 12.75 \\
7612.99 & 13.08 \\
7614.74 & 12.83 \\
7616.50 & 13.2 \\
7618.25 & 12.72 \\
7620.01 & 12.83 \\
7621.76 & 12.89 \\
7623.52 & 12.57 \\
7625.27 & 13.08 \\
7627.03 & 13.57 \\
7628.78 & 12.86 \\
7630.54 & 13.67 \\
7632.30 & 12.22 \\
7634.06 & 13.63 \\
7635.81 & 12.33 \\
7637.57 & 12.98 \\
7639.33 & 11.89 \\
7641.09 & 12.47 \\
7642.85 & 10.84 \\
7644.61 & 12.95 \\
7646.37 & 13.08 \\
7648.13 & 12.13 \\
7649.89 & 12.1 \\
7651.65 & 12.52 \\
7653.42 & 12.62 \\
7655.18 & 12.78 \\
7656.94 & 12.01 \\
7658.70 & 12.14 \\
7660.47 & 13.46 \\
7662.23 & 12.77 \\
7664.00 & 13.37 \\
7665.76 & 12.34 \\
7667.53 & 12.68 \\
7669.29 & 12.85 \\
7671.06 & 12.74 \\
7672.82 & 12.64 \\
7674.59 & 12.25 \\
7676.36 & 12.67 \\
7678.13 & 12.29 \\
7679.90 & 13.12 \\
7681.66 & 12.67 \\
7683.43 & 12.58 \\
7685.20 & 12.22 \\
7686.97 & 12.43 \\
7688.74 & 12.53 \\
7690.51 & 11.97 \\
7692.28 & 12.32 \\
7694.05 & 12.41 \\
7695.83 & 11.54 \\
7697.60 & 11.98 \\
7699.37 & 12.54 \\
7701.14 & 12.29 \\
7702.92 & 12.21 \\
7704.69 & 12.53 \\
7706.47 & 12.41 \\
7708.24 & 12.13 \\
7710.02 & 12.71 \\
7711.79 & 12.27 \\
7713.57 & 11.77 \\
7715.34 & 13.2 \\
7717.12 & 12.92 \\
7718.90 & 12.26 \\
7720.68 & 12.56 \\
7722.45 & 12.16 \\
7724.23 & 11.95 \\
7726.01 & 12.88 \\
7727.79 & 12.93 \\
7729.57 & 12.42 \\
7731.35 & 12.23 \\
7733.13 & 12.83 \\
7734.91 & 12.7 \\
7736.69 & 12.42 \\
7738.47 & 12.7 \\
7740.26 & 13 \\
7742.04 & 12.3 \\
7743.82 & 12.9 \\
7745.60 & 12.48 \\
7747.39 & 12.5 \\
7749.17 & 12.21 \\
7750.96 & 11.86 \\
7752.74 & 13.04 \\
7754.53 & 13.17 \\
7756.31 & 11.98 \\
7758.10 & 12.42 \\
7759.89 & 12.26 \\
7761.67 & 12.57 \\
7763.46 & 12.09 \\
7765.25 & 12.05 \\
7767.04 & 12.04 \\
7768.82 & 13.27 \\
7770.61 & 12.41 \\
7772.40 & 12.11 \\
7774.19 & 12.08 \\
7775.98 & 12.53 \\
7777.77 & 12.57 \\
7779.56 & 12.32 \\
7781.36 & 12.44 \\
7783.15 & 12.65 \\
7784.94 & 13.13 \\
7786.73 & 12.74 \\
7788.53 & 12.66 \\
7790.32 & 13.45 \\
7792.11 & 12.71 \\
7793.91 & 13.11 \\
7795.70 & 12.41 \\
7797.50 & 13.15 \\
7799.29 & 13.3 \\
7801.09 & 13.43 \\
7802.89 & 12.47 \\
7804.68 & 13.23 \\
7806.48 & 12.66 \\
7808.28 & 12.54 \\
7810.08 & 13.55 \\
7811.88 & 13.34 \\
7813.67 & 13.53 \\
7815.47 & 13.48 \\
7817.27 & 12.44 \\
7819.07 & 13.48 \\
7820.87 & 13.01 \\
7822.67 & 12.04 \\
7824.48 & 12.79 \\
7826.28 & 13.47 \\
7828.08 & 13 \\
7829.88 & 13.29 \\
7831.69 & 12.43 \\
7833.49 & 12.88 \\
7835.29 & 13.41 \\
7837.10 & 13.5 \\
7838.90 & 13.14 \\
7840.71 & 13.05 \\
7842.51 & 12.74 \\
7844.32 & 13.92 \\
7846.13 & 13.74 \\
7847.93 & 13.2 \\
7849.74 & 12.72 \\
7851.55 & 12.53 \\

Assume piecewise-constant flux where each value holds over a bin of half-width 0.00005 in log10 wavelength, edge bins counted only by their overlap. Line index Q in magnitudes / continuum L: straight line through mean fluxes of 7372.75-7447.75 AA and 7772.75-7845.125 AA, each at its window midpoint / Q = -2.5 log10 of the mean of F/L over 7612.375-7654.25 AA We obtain 0.03 mag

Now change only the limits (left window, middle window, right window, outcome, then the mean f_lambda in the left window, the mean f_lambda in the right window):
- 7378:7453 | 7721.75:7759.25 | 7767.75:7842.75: 0.036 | 13.1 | 12.9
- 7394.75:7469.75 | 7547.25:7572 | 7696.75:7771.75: -0.047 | 13.2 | 12.5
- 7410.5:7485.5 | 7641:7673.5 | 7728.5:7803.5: 0.019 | 13.1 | 12.6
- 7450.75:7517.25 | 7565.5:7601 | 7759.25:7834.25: -0.065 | 13.2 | 12.8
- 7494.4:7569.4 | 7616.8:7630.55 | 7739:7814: 0.007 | 13.3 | 12.7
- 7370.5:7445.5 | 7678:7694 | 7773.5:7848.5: 0.046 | 13.1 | 13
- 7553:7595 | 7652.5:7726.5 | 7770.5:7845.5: 0.072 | 13.7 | 12.9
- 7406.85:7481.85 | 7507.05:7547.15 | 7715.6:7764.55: -0.026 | 13.1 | 12.5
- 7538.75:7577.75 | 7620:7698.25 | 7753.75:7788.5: 0.036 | 13.5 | 12.5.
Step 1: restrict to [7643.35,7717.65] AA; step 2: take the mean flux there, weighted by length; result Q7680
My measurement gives 12.5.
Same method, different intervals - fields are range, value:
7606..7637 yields 12.9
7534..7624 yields 13.5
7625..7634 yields 13.1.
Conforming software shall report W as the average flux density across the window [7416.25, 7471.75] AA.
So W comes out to 13.1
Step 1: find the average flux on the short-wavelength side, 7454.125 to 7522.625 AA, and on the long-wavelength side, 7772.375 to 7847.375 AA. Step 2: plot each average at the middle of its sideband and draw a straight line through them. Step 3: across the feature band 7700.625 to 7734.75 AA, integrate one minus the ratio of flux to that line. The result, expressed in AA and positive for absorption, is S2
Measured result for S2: 1.5 AA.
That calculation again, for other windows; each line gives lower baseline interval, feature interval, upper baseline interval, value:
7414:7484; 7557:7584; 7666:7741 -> -1.6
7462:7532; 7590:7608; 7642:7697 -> -1.2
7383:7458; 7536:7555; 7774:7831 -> -0.7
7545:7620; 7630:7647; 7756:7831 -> 0.9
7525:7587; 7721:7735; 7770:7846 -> 0.7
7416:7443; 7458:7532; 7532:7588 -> 0.7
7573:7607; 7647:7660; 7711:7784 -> 0.9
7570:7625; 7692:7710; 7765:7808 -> 1.1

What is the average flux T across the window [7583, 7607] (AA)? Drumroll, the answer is 13.8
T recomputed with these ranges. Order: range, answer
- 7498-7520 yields 13.1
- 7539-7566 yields 13.4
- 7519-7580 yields 13.5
